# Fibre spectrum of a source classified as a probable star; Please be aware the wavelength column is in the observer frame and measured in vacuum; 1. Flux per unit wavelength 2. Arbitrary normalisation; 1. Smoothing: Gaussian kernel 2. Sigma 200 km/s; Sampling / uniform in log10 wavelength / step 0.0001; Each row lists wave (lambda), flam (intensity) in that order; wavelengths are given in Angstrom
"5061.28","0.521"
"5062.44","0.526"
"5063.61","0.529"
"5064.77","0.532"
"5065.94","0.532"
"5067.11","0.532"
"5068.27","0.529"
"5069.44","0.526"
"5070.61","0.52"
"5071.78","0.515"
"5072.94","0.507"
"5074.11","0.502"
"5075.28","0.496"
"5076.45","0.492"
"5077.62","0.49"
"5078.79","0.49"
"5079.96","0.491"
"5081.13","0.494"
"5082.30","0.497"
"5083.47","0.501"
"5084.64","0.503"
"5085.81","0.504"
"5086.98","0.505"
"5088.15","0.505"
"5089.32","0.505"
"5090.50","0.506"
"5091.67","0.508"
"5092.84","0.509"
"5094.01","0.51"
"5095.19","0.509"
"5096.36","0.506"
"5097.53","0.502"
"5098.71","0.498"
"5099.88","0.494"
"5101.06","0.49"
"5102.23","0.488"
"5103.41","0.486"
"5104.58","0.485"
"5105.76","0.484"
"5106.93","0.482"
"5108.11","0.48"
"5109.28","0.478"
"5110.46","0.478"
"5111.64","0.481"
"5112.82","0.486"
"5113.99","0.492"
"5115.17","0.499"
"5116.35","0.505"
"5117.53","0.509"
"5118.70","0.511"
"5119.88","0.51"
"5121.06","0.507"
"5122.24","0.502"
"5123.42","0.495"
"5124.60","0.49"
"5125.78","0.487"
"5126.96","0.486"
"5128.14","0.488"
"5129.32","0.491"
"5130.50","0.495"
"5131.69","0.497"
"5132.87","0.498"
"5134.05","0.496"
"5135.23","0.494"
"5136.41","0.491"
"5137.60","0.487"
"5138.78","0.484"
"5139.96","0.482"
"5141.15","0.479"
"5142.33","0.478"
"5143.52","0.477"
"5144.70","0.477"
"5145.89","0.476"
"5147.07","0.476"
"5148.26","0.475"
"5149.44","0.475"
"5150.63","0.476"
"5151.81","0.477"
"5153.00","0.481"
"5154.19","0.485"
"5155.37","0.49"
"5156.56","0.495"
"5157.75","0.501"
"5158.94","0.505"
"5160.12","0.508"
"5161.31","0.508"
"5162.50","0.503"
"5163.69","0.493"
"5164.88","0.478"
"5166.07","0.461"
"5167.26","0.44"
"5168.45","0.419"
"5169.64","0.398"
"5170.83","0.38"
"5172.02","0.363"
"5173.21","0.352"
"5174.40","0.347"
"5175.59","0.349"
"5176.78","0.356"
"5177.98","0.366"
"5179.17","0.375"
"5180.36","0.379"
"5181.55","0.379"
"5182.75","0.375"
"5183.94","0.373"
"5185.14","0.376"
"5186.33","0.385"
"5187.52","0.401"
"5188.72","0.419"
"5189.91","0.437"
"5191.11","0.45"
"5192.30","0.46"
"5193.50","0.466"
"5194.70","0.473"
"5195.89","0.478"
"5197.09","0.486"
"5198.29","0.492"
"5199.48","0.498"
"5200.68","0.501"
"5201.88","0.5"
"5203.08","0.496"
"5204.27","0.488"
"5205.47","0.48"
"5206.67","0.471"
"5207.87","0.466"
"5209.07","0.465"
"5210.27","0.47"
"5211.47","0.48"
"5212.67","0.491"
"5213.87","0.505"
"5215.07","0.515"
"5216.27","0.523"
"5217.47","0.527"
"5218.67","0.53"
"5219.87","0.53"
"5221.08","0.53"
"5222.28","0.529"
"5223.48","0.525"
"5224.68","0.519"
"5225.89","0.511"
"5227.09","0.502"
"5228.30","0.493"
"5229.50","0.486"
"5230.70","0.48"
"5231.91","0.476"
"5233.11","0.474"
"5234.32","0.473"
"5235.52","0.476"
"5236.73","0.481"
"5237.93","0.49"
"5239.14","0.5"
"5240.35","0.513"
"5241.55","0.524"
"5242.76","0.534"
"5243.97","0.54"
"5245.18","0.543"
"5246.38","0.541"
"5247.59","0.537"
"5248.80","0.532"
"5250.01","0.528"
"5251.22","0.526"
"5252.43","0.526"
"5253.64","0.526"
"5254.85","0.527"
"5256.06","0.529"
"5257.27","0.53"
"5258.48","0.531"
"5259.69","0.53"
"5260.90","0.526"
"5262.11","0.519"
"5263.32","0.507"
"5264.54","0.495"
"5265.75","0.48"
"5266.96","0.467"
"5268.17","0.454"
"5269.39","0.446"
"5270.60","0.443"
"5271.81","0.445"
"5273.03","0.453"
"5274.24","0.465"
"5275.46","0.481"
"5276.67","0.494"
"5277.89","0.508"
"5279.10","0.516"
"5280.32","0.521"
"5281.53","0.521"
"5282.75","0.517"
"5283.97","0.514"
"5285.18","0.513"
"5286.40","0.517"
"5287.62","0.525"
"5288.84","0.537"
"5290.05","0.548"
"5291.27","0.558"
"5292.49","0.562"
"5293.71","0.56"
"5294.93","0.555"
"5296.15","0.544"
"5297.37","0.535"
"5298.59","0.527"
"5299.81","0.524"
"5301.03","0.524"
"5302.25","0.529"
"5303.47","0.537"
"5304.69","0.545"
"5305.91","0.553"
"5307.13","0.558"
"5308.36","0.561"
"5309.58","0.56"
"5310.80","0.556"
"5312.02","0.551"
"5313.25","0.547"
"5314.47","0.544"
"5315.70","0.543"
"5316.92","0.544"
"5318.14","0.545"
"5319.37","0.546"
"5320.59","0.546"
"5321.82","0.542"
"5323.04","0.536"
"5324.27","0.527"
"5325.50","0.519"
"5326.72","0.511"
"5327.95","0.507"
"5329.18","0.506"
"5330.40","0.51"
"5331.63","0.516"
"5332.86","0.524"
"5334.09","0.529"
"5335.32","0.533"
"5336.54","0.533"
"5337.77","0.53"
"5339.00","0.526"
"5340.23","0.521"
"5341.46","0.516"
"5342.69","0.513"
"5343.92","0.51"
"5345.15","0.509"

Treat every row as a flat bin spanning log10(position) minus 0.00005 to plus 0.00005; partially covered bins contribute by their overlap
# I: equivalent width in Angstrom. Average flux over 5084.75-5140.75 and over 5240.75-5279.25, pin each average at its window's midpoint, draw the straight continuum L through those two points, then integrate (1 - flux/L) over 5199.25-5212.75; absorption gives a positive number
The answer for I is 0.5 Angstrom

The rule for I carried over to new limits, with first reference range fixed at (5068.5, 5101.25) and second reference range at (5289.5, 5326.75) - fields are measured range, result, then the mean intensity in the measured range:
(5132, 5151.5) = 1.16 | 0.483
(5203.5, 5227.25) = 1.08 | 0.503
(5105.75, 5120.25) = 0.46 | 0.492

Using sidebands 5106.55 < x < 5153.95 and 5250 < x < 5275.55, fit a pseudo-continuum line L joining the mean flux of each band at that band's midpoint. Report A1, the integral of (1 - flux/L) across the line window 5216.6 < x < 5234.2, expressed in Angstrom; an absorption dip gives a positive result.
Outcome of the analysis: -0.5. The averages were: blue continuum 0.488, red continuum 0.497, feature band 0.507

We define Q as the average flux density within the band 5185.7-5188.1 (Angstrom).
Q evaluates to 0.394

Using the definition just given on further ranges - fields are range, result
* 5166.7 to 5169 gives 0.43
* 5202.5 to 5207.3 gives 0.484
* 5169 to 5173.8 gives 0.374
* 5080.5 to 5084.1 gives 0.497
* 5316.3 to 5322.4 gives 0.545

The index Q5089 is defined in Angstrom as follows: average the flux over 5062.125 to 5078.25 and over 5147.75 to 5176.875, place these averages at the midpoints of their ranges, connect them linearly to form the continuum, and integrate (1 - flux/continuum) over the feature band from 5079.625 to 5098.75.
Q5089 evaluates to -0.04 Angstrom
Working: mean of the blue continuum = 0.516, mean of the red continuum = 0.45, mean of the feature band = 0.503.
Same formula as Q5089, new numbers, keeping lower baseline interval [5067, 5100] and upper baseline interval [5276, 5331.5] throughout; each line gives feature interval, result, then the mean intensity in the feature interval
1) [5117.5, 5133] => 0.4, 0.497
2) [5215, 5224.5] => -0.1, 0.527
